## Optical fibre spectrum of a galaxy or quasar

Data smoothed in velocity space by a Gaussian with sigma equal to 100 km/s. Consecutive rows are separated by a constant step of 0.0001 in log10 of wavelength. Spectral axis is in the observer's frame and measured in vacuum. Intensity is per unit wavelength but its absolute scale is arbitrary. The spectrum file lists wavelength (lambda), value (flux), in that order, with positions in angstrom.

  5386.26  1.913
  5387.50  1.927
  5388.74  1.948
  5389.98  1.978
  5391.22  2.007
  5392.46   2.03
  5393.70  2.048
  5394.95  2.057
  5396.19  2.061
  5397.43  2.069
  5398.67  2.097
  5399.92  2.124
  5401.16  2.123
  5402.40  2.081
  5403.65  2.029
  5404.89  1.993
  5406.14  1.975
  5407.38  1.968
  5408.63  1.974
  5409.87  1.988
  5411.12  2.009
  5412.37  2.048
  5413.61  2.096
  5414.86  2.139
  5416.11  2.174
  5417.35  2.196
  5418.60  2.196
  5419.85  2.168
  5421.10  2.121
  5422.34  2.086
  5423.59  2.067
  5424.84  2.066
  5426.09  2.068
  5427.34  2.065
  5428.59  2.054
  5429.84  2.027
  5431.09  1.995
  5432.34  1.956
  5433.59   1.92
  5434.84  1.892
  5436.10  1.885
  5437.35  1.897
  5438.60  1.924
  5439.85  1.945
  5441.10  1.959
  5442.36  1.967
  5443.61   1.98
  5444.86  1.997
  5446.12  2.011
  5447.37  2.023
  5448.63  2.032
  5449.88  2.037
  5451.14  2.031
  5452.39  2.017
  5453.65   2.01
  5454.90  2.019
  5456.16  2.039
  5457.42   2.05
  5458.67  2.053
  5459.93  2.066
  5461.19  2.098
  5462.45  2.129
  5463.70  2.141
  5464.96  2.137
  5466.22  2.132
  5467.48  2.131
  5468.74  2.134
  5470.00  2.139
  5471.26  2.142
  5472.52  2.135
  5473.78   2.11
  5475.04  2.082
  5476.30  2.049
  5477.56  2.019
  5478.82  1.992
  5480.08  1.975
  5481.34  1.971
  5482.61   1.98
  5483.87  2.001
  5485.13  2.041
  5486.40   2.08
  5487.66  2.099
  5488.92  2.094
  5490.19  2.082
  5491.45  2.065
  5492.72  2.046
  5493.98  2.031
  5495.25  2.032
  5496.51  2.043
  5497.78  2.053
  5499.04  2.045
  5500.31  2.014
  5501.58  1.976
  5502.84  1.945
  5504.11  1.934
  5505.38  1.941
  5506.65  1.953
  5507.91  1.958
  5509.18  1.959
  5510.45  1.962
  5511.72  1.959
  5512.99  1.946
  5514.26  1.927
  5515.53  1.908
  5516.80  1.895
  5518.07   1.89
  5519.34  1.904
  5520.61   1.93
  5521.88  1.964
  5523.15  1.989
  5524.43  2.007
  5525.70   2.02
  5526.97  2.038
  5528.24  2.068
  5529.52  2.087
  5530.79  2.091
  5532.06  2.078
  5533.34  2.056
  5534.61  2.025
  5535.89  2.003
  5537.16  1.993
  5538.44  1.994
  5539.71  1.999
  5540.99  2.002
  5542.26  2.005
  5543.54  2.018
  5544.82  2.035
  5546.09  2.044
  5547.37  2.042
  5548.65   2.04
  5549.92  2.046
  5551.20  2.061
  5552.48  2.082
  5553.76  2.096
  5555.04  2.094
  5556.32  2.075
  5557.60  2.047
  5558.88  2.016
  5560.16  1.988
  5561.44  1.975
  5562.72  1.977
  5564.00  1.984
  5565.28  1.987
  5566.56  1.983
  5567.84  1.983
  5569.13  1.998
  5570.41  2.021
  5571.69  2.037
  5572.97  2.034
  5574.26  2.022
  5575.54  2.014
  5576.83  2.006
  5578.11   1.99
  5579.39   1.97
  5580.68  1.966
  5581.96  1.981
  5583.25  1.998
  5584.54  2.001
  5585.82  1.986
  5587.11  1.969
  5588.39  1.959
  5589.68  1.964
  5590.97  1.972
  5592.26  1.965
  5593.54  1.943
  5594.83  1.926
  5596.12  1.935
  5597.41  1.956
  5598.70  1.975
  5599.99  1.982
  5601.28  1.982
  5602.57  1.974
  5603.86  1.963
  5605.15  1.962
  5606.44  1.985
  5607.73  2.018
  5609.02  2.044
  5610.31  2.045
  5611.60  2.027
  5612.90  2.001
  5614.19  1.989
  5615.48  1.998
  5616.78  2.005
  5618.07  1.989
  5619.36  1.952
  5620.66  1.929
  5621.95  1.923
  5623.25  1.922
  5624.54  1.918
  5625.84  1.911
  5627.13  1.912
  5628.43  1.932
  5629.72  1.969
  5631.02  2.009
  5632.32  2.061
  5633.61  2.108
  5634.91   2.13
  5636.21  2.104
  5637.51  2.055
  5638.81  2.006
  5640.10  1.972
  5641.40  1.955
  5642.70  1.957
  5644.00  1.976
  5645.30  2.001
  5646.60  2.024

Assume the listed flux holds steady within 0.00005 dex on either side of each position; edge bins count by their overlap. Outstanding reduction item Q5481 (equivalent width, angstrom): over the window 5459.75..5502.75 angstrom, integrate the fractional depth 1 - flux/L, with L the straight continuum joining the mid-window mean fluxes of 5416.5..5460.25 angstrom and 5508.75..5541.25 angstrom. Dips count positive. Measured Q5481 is -1.3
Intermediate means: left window 2.02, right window 1.99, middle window 2.07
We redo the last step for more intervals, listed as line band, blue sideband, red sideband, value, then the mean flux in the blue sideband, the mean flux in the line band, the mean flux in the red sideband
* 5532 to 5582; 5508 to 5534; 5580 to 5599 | -1.1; 1.98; 2.02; 1.97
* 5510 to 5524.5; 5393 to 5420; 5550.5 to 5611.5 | 0.6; 2.07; 1.94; 2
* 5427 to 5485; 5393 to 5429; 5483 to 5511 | 0.4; 2.07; 2.03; 2.02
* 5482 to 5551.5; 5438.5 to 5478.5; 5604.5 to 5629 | 0.6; 2.06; 2.01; 1.97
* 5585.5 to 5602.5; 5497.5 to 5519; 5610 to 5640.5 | 0.2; 1.95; 1.96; 1.99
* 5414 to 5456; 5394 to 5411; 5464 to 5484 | 0.5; 2.04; 2.03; 2.07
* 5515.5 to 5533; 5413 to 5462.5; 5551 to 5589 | 0.2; 2.03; 1.99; 2.01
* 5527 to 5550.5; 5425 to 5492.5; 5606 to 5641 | -0.2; 2.04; 2.04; 2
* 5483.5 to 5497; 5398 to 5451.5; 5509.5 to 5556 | -0.3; 2.03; 2.06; 2.01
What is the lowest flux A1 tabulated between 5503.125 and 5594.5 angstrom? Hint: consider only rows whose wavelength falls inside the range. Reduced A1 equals 1.89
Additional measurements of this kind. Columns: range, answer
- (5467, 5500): 1.971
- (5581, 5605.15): 1.926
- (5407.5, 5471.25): 1.885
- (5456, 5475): 2.039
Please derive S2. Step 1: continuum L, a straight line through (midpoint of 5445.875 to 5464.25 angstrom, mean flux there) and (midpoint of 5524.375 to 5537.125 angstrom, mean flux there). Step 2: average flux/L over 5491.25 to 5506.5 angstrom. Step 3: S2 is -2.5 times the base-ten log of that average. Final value 0.02 mag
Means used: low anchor 2.05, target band 2.01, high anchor 2.05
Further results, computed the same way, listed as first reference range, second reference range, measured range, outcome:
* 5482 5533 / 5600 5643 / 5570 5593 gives 0.00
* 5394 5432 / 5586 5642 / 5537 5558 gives -0.02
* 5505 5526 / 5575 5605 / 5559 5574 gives -0.02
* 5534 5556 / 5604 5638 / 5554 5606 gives 0.01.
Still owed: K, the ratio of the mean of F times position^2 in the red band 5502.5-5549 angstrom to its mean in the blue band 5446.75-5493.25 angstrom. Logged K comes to 0.98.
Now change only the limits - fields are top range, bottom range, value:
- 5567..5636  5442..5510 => 1.02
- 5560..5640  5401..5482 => 1.03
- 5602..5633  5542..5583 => 1.00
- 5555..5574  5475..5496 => 1.02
